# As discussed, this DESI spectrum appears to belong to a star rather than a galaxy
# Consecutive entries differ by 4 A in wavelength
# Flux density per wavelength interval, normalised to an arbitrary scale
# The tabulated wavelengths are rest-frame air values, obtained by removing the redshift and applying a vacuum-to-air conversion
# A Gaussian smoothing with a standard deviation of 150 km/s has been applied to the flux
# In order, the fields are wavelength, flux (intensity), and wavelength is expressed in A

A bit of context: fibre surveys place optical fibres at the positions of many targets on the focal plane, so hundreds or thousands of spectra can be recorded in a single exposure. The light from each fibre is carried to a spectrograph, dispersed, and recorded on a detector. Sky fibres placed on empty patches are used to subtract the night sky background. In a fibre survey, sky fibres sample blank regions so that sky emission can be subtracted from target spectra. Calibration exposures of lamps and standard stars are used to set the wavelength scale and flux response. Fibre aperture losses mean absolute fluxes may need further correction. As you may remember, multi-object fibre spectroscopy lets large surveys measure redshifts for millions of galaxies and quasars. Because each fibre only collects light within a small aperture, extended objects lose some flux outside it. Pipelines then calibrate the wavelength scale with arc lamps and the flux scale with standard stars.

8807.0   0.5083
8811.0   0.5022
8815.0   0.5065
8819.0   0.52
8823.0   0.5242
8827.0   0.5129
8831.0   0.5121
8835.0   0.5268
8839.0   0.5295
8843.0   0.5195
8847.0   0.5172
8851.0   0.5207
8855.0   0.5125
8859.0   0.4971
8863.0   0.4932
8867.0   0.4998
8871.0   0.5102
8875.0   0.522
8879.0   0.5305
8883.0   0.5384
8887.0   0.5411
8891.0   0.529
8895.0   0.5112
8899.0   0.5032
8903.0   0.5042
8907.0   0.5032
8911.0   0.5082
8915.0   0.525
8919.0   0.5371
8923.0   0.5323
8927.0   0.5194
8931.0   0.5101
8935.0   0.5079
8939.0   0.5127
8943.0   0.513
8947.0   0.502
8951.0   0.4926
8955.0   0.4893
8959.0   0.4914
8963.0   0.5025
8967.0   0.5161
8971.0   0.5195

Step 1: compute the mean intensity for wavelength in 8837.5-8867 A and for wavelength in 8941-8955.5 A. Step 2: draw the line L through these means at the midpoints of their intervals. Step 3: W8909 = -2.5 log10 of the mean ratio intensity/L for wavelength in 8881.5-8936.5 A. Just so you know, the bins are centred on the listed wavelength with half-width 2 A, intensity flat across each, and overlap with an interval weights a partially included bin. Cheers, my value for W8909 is -0.03 mag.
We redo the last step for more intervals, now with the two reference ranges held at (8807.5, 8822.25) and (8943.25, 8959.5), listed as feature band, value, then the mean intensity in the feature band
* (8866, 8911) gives -0.031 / 0.518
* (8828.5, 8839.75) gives -0.027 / 0.522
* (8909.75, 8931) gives -0.051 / 0.524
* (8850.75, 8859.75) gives -0.007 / 0.51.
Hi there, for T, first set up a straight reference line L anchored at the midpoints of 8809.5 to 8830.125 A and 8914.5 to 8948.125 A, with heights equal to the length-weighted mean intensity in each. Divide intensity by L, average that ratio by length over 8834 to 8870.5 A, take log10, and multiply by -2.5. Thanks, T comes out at 0.00 mag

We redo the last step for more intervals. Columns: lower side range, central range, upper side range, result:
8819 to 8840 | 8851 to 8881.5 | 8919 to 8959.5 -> 0.01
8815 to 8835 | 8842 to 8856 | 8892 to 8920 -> 0.00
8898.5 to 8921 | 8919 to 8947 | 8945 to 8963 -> -0.03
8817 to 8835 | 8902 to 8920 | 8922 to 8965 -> -0.01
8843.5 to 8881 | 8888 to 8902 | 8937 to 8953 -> -0.01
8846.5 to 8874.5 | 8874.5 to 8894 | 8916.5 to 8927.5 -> -0.03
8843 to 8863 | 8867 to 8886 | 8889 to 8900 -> -0.02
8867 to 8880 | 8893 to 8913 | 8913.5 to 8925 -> 0.04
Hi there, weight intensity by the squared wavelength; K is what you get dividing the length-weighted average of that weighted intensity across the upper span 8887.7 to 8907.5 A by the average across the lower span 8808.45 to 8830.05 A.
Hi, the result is 1.02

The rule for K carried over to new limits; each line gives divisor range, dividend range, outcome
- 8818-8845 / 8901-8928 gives 1.01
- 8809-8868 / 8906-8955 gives 1.02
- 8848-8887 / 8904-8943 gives 1.02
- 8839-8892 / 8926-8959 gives 0.99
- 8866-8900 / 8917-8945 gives 1.01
